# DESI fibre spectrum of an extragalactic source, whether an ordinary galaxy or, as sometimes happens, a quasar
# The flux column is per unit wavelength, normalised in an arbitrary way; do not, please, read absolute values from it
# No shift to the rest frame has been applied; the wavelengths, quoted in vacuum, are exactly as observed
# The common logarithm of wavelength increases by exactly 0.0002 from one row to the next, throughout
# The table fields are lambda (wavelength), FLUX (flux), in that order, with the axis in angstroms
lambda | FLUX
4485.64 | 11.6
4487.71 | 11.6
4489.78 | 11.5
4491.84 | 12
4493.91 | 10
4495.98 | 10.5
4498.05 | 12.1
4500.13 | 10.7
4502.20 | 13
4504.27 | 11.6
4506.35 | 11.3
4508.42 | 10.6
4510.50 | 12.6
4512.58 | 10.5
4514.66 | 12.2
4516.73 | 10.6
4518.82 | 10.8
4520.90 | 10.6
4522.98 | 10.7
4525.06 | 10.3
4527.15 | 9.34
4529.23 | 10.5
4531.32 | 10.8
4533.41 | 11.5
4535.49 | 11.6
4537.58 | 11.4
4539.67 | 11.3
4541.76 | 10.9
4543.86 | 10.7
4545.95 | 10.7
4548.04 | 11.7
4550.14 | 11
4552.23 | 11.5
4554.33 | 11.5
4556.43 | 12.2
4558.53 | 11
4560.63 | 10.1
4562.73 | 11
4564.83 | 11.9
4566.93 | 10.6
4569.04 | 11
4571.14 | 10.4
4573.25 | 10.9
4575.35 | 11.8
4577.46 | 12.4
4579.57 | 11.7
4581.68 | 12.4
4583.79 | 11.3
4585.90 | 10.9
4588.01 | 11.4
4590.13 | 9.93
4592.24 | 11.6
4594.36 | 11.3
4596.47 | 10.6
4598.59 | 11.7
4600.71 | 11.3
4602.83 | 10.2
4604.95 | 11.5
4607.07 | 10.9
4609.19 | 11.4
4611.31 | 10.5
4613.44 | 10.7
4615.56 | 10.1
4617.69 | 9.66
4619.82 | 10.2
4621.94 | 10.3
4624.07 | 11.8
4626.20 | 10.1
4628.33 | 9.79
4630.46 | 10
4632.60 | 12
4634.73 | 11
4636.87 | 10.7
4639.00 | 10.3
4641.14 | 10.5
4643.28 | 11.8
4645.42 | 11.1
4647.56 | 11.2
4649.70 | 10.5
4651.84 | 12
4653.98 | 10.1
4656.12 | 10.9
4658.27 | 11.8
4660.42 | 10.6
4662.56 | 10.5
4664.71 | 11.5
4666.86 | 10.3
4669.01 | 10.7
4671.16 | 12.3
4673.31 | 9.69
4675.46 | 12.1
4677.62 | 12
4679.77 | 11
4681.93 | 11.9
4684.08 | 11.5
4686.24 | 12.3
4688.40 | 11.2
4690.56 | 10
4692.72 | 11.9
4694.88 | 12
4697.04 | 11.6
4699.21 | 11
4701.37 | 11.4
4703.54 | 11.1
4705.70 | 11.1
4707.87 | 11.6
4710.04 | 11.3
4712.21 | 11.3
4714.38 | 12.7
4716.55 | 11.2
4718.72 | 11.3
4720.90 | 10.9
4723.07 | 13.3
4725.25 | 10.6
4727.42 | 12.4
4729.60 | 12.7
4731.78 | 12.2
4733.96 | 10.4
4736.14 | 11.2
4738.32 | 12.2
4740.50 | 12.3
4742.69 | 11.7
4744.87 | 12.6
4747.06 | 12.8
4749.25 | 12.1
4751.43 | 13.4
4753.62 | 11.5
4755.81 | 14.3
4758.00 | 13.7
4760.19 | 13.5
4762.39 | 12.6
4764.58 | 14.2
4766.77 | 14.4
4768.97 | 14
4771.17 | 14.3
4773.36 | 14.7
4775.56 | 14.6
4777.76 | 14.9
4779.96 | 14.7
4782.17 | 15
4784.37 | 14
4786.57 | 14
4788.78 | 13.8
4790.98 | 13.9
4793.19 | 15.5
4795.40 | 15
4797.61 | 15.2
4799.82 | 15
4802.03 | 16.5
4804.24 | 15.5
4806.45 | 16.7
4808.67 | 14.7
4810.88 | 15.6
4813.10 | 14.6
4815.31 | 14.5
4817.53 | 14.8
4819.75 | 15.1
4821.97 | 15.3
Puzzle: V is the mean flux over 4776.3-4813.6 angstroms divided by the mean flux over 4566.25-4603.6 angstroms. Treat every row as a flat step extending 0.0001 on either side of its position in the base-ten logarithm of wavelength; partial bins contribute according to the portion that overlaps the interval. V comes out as 1.3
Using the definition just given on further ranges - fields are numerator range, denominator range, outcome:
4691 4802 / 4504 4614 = 1.16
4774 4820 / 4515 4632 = 1.36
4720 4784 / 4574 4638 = 1.19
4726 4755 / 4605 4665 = 1.12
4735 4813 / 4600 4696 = 1.28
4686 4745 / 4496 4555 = 1.04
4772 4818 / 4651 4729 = 1.31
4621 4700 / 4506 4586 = 1.00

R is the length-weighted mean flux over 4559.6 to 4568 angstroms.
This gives 10.9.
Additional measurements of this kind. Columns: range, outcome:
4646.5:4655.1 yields 11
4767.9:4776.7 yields 14.4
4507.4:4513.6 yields 11.2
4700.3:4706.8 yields 11.2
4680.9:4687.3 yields 11.9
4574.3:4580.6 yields 12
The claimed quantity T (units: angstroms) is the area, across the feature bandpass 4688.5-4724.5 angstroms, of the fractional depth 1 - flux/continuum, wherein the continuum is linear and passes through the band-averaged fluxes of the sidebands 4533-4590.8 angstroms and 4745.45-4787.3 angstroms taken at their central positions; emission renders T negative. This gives 4.4 angstroms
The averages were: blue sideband 11.2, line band 11.5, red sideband 13.8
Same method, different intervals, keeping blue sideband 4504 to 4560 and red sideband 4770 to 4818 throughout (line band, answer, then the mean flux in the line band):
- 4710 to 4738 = 4.4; 11.7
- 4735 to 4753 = 2.4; 12.3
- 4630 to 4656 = 3.6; 11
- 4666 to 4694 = 4.1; 11.3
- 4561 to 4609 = 2.6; 11.2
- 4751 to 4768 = 1.1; 13.5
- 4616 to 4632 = 2.7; 10.3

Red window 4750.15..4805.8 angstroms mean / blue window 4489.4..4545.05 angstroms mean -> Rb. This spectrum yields 1.29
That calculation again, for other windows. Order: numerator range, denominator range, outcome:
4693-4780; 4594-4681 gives 1.14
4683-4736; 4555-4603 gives 1.03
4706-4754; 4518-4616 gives 1.07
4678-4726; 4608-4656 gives 1.07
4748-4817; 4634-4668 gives 1.32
